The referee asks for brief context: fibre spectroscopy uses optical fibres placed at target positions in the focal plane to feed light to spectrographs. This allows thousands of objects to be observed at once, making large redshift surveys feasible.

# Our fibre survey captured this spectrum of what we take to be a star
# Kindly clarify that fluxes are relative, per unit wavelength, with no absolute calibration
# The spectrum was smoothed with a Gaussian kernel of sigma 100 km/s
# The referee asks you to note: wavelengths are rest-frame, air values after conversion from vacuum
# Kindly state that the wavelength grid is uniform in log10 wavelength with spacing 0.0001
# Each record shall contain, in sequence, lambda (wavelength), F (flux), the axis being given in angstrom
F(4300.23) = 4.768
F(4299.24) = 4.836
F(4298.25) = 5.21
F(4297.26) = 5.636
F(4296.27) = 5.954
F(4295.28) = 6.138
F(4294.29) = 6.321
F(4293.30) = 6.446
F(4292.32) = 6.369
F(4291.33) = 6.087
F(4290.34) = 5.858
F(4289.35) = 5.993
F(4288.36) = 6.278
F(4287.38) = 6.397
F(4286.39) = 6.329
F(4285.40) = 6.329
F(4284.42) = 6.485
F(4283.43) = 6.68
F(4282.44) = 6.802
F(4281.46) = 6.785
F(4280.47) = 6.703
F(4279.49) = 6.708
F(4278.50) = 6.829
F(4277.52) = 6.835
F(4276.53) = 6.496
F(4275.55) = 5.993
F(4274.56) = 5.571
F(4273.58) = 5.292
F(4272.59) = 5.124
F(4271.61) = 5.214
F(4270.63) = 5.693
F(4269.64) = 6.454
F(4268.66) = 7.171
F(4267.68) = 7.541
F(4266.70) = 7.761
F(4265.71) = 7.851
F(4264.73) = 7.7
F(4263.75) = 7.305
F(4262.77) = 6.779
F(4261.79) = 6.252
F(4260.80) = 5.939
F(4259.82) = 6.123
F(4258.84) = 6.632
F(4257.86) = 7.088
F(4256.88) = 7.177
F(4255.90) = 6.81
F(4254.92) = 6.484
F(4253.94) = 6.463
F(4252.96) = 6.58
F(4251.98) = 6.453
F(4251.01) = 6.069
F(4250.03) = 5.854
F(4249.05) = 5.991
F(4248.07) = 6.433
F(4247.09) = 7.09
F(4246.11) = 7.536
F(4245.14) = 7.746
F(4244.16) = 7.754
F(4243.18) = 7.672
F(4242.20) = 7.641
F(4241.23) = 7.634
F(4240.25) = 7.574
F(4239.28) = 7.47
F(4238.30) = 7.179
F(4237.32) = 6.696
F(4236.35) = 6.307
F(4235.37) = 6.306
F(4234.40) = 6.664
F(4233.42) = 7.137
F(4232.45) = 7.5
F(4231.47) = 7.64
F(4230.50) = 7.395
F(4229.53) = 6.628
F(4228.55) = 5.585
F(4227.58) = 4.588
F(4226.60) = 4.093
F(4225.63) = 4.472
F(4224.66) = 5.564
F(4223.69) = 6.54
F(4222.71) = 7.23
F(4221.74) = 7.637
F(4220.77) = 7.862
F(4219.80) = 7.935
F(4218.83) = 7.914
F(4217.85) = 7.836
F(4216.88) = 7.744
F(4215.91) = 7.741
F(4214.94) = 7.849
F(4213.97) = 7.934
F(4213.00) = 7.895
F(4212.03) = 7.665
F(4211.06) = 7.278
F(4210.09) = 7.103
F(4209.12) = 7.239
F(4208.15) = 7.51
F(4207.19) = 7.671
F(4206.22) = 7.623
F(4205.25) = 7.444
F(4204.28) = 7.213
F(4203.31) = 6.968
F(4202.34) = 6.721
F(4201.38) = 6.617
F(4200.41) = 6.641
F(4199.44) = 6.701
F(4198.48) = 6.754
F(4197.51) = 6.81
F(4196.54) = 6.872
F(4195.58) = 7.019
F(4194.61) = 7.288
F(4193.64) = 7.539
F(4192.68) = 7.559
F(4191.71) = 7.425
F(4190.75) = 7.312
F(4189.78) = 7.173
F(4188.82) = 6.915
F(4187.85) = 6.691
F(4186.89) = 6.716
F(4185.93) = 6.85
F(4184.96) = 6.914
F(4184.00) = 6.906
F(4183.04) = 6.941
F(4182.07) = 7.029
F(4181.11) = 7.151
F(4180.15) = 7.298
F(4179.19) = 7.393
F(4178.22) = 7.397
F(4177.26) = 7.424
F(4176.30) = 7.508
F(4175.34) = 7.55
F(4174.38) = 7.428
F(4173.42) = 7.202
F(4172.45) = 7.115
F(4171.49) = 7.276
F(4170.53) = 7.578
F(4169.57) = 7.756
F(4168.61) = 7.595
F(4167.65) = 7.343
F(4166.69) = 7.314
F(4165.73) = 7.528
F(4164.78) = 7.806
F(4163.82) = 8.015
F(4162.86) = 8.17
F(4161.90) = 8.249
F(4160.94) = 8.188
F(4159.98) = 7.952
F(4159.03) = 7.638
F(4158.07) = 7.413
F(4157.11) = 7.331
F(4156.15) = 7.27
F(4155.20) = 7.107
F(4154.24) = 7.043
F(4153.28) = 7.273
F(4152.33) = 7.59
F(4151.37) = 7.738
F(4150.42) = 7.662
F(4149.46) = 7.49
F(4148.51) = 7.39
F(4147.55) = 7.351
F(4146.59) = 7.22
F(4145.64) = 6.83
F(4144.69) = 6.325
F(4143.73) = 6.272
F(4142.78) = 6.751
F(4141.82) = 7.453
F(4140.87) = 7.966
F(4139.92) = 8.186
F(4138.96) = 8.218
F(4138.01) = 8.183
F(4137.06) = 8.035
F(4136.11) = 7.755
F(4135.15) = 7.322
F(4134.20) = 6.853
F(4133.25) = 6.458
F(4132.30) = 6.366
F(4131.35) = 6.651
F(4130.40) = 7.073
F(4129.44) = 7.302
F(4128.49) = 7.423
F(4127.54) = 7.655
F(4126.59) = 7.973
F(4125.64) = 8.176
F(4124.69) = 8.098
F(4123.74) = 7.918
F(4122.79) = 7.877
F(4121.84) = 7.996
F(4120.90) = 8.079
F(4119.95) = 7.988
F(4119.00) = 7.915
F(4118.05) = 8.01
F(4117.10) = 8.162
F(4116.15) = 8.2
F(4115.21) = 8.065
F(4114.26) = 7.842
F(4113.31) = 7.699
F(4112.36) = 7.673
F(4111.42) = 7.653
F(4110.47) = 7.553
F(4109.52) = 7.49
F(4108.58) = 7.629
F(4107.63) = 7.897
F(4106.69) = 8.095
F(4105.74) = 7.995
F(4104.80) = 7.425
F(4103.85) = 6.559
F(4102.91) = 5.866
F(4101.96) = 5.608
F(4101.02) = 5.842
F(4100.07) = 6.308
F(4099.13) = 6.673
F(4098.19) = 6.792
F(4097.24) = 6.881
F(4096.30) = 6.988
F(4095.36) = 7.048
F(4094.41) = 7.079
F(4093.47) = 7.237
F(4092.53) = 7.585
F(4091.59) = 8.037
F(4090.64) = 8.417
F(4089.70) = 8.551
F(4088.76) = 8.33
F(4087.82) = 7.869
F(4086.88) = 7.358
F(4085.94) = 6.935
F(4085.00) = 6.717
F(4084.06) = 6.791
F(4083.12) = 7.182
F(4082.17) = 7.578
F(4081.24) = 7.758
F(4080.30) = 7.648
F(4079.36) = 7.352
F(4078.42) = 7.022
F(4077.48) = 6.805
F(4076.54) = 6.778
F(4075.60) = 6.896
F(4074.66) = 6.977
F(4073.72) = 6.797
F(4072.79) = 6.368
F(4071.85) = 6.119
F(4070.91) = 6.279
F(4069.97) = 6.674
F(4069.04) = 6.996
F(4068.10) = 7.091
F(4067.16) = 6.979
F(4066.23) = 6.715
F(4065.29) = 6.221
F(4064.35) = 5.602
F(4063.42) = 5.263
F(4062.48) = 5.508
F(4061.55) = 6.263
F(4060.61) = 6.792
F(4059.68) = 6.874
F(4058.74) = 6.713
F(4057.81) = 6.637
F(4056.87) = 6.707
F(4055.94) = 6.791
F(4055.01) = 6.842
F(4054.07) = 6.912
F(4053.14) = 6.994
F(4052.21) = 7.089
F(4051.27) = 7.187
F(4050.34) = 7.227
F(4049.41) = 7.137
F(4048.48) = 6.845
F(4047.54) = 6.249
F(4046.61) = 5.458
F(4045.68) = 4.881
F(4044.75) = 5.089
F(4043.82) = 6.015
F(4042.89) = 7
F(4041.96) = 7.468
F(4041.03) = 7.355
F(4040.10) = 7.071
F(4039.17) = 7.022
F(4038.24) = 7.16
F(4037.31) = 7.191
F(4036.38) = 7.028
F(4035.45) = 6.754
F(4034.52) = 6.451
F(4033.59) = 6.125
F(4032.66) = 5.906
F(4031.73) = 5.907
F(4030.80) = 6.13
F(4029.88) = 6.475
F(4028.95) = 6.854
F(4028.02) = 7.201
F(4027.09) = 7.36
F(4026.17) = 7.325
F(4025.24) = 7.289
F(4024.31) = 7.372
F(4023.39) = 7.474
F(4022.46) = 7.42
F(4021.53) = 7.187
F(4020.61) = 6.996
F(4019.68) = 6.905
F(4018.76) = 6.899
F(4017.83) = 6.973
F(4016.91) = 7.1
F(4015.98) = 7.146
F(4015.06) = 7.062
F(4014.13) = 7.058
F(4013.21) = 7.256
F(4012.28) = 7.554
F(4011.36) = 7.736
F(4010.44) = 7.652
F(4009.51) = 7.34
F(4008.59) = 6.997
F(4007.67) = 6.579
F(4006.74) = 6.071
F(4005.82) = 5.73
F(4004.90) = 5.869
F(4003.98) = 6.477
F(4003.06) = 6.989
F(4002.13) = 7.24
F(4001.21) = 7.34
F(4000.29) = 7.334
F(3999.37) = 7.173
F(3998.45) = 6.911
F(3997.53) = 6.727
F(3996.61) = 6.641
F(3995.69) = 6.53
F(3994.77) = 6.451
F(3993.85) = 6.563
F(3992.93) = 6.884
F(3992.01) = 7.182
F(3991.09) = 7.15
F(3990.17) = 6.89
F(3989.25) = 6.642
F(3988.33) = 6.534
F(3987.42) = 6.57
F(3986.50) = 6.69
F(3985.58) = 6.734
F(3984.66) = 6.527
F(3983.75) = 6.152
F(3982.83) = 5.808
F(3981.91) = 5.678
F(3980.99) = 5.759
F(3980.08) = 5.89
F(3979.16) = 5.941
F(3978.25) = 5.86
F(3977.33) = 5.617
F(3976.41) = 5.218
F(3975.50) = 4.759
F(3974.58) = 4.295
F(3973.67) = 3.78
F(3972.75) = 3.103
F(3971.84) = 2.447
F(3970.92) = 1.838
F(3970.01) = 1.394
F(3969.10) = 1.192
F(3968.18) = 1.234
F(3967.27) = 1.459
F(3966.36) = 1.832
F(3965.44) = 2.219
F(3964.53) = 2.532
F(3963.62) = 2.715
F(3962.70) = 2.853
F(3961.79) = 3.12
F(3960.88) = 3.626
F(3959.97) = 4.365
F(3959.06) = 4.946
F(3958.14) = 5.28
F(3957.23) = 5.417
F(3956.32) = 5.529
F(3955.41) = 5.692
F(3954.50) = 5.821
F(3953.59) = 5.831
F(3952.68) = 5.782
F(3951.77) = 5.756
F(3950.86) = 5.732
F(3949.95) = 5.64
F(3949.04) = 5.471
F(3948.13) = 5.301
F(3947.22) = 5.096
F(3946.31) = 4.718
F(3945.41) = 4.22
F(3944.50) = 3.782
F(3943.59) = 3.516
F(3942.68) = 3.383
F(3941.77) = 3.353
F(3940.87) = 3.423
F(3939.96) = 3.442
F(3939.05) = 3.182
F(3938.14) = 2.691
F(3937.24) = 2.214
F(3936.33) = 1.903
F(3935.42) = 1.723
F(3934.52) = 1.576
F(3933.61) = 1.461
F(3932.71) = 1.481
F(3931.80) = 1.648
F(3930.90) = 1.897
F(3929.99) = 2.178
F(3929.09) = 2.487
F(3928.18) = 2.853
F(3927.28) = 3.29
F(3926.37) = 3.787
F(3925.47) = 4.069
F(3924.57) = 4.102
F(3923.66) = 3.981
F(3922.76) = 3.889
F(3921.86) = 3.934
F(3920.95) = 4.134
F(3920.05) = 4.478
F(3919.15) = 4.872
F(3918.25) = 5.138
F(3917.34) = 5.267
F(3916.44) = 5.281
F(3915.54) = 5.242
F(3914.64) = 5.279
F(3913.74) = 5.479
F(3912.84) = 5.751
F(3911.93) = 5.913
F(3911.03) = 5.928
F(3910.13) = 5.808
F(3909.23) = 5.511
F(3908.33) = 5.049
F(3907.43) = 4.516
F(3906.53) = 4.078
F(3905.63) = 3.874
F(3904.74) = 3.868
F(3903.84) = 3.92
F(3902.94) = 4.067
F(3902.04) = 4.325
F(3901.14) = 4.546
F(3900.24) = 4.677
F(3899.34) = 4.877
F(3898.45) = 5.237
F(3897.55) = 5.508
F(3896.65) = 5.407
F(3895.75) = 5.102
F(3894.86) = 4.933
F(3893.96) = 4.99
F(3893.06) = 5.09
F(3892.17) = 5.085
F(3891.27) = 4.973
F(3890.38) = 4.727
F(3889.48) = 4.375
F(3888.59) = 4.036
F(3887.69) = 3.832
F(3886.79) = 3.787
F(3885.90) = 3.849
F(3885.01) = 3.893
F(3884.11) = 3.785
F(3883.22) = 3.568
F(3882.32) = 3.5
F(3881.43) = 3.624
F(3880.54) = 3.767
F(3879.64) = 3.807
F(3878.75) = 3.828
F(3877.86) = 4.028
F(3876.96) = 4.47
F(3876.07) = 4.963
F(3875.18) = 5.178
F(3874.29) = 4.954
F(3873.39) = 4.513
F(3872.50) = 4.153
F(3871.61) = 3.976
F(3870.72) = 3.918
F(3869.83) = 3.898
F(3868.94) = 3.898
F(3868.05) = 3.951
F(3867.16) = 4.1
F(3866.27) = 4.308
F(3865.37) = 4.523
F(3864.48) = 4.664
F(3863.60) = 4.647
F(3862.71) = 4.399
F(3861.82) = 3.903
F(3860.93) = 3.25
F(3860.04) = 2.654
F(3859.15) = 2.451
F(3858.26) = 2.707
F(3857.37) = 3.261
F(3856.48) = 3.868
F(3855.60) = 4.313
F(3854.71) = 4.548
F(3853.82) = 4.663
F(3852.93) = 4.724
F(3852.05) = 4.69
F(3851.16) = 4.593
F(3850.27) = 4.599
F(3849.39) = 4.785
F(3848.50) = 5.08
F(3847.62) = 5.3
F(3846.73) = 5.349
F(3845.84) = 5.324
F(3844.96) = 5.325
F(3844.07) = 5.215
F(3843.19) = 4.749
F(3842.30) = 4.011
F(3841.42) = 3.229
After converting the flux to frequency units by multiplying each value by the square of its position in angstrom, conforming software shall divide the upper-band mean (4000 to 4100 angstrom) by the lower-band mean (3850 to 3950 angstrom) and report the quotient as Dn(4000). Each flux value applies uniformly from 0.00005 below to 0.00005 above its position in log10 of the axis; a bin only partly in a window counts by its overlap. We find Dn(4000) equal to 1.8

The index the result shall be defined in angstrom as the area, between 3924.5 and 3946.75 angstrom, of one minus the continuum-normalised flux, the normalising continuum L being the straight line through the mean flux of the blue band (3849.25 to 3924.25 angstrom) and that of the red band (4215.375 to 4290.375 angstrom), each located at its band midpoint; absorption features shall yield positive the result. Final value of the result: 8.7 angstrom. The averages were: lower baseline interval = 4.43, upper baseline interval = 6.7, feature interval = 2.87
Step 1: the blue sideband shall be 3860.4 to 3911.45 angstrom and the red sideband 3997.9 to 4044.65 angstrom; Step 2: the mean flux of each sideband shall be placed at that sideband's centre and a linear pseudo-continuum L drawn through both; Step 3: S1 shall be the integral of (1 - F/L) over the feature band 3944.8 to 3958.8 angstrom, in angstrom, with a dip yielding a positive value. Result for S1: 0.6 angstrom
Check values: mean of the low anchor 4.41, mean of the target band 5.39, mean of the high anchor 6.92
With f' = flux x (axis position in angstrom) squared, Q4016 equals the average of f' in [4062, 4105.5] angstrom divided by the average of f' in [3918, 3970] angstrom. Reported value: 2.1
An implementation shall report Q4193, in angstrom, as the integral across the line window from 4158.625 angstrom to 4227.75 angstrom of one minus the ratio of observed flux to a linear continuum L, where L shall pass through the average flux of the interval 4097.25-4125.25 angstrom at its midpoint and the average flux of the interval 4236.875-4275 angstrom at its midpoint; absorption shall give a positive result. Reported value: -1.5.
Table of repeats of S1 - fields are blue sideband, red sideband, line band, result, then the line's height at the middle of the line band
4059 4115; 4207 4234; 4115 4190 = -4.5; 7.04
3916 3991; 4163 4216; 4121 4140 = -3.2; 6.49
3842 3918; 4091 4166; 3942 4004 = 5.8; 5.6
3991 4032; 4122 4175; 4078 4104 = 0.4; 7.26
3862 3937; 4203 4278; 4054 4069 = -2.9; 5.45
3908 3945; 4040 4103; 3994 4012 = -4.9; 5.37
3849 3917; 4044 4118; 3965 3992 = 4.7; 5.66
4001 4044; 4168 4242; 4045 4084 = 1.6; 6.97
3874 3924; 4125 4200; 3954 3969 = 4.7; 5.26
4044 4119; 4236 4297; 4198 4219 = -1.9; 6.74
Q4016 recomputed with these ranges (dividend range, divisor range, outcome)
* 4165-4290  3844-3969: 1.95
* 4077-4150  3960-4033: 1.34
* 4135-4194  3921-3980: 2.25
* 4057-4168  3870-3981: 1.94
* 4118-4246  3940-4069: 1.34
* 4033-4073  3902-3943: 1.85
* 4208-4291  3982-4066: 1.12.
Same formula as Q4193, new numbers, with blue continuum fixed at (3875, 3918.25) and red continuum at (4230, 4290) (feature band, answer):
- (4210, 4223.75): -2.5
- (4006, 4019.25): -4.4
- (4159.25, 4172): -3.2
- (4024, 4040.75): -4.3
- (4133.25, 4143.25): -2.6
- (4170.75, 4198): -3.8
